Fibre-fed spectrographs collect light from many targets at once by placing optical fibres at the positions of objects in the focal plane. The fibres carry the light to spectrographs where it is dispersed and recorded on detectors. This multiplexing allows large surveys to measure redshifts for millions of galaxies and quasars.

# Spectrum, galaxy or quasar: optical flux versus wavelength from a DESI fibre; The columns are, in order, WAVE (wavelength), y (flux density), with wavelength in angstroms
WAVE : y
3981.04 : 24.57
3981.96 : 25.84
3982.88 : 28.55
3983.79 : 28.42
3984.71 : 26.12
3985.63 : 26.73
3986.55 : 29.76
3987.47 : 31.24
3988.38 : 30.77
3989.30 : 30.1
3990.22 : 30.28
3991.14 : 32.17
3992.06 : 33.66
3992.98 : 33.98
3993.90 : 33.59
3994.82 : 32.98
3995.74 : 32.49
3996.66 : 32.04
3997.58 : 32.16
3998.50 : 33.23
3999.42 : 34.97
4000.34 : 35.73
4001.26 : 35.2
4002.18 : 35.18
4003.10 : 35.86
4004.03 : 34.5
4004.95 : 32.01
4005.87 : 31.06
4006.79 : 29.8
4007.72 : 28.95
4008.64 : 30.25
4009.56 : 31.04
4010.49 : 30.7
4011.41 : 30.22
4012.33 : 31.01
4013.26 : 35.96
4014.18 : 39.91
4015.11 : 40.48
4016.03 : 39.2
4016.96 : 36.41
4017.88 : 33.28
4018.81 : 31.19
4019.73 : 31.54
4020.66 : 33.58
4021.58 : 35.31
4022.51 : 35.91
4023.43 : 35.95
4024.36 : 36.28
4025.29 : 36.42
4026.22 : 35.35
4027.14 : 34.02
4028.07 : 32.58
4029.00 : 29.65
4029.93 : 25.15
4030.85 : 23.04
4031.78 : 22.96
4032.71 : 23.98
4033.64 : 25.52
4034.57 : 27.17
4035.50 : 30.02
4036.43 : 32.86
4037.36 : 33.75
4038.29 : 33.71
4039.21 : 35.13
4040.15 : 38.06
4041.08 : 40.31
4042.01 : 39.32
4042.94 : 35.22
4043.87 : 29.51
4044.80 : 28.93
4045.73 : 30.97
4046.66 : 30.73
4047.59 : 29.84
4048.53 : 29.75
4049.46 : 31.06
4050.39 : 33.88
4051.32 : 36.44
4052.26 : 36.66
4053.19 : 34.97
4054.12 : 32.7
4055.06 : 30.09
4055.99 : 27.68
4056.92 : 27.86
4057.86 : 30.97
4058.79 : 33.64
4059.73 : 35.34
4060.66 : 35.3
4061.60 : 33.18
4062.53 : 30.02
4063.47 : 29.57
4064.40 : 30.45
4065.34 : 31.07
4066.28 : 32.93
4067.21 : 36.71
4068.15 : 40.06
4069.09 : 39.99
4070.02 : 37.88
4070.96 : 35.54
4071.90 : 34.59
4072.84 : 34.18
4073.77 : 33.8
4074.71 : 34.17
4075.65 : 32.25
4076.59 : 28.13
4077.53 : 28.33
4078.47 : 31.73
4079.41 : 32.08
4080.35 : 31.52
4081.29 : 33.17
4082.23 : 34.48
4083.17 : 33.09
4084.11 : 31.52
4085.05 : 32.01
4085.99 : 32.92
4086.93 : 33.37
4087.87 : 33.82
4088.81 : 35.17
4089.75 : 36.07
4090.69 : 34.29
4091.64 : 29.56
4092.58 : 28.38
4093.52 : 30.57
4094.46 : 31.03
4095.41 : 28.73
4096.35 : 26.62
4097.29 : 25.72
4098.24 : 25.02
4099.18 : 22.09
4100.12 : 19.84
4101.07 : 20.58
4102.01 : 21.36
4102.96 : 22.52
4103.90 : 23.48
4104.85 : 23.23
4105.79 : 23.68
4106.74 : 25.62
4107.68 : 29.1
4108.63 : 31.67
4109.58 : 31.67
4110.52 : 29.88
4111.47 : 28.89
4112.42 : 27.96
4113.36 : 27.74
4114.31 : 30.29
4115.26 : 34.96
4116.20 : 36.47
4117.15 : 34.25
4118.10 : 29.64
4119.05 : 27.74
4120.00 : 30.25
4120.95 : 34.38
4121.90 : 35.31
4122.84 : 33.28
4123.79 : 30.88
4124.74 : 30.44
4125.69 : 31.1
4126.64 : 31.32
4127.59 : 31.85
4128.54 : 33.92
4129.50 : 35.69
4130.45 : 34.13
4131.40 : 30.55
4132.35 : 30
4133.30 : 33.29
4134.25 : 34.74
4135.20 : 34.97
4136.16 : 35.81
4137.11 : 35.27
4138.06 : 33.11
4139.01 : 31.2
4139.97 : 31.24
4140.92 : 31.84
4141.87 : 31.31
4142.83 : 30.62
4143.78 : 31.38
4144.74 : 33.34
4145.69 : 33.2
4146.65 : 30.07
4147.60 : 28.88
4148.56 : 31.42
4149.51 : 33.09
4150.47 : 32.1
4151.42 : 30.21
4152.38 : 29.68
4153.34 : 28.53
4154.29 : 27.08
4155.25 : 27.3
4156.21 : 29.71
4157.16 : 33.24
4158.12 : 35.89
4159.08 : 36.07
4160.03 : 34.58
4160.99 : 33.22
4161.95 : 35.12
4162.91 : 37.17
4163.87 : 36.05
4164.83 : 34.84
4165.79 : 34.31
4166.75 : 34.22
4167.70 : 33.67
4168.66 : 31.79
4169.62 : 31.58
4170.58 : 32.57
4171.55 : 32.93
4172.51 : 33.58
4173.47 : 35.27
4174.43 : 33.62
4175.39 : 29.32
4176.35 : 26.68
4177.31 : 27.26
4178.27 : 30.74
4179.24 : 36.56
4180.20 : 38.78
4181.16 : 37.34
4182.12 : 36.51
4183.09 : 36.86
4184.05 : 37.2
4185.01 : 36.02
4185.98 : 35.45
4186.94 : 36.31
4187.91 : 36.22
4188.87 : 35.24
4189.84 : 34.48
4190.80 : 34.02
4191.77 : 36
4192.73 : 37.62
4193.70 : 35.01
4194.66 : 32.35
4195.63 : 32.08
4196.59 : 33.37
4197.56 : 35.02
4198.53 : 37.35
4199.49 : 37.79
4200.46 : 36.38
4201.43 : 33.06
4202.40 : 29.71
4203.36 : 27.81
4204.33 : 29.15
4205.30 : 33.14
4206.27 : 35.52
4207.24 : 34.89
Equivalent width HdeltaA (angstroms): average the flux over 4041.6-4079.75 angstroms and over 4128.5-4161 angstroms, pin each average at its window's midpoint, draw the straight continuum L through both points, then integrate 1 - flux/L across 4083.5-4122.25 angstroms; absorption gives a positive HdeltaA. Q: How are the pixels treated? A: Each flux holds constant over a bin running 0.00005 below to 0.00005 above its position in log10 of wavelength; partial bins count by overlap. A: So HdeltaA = 3.9 angstroms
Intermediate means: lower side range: 32.9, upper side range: 32.1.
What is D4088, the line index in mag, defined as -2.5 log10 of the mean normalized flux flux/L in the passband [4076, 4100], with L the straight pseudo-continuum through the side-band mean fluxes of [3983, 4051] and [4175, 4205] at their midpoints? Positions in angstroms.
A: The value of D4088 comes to 0.083 mag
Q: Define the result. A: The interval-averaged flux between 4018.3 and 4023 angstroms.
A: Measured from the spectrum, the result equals 33.6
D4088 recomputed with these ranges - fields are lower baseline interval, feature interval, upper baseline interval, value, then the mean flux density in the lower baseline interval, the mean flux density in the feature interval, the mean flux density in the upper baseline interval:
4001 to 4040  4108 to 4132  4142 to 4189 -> 0.04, 32.5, 31.7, 33.1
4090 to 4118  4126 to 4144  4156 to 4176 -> -0.07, 27.9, 32.8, 33.8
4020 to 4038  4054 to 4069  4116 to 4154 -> -0.04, 31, 32.5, 32.1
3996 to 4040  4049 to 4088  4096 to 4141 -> -0.06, 32.6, 33.1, 29.9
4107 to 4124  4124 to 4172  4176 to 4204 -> 0.01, 31.3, 32.5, 34.5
